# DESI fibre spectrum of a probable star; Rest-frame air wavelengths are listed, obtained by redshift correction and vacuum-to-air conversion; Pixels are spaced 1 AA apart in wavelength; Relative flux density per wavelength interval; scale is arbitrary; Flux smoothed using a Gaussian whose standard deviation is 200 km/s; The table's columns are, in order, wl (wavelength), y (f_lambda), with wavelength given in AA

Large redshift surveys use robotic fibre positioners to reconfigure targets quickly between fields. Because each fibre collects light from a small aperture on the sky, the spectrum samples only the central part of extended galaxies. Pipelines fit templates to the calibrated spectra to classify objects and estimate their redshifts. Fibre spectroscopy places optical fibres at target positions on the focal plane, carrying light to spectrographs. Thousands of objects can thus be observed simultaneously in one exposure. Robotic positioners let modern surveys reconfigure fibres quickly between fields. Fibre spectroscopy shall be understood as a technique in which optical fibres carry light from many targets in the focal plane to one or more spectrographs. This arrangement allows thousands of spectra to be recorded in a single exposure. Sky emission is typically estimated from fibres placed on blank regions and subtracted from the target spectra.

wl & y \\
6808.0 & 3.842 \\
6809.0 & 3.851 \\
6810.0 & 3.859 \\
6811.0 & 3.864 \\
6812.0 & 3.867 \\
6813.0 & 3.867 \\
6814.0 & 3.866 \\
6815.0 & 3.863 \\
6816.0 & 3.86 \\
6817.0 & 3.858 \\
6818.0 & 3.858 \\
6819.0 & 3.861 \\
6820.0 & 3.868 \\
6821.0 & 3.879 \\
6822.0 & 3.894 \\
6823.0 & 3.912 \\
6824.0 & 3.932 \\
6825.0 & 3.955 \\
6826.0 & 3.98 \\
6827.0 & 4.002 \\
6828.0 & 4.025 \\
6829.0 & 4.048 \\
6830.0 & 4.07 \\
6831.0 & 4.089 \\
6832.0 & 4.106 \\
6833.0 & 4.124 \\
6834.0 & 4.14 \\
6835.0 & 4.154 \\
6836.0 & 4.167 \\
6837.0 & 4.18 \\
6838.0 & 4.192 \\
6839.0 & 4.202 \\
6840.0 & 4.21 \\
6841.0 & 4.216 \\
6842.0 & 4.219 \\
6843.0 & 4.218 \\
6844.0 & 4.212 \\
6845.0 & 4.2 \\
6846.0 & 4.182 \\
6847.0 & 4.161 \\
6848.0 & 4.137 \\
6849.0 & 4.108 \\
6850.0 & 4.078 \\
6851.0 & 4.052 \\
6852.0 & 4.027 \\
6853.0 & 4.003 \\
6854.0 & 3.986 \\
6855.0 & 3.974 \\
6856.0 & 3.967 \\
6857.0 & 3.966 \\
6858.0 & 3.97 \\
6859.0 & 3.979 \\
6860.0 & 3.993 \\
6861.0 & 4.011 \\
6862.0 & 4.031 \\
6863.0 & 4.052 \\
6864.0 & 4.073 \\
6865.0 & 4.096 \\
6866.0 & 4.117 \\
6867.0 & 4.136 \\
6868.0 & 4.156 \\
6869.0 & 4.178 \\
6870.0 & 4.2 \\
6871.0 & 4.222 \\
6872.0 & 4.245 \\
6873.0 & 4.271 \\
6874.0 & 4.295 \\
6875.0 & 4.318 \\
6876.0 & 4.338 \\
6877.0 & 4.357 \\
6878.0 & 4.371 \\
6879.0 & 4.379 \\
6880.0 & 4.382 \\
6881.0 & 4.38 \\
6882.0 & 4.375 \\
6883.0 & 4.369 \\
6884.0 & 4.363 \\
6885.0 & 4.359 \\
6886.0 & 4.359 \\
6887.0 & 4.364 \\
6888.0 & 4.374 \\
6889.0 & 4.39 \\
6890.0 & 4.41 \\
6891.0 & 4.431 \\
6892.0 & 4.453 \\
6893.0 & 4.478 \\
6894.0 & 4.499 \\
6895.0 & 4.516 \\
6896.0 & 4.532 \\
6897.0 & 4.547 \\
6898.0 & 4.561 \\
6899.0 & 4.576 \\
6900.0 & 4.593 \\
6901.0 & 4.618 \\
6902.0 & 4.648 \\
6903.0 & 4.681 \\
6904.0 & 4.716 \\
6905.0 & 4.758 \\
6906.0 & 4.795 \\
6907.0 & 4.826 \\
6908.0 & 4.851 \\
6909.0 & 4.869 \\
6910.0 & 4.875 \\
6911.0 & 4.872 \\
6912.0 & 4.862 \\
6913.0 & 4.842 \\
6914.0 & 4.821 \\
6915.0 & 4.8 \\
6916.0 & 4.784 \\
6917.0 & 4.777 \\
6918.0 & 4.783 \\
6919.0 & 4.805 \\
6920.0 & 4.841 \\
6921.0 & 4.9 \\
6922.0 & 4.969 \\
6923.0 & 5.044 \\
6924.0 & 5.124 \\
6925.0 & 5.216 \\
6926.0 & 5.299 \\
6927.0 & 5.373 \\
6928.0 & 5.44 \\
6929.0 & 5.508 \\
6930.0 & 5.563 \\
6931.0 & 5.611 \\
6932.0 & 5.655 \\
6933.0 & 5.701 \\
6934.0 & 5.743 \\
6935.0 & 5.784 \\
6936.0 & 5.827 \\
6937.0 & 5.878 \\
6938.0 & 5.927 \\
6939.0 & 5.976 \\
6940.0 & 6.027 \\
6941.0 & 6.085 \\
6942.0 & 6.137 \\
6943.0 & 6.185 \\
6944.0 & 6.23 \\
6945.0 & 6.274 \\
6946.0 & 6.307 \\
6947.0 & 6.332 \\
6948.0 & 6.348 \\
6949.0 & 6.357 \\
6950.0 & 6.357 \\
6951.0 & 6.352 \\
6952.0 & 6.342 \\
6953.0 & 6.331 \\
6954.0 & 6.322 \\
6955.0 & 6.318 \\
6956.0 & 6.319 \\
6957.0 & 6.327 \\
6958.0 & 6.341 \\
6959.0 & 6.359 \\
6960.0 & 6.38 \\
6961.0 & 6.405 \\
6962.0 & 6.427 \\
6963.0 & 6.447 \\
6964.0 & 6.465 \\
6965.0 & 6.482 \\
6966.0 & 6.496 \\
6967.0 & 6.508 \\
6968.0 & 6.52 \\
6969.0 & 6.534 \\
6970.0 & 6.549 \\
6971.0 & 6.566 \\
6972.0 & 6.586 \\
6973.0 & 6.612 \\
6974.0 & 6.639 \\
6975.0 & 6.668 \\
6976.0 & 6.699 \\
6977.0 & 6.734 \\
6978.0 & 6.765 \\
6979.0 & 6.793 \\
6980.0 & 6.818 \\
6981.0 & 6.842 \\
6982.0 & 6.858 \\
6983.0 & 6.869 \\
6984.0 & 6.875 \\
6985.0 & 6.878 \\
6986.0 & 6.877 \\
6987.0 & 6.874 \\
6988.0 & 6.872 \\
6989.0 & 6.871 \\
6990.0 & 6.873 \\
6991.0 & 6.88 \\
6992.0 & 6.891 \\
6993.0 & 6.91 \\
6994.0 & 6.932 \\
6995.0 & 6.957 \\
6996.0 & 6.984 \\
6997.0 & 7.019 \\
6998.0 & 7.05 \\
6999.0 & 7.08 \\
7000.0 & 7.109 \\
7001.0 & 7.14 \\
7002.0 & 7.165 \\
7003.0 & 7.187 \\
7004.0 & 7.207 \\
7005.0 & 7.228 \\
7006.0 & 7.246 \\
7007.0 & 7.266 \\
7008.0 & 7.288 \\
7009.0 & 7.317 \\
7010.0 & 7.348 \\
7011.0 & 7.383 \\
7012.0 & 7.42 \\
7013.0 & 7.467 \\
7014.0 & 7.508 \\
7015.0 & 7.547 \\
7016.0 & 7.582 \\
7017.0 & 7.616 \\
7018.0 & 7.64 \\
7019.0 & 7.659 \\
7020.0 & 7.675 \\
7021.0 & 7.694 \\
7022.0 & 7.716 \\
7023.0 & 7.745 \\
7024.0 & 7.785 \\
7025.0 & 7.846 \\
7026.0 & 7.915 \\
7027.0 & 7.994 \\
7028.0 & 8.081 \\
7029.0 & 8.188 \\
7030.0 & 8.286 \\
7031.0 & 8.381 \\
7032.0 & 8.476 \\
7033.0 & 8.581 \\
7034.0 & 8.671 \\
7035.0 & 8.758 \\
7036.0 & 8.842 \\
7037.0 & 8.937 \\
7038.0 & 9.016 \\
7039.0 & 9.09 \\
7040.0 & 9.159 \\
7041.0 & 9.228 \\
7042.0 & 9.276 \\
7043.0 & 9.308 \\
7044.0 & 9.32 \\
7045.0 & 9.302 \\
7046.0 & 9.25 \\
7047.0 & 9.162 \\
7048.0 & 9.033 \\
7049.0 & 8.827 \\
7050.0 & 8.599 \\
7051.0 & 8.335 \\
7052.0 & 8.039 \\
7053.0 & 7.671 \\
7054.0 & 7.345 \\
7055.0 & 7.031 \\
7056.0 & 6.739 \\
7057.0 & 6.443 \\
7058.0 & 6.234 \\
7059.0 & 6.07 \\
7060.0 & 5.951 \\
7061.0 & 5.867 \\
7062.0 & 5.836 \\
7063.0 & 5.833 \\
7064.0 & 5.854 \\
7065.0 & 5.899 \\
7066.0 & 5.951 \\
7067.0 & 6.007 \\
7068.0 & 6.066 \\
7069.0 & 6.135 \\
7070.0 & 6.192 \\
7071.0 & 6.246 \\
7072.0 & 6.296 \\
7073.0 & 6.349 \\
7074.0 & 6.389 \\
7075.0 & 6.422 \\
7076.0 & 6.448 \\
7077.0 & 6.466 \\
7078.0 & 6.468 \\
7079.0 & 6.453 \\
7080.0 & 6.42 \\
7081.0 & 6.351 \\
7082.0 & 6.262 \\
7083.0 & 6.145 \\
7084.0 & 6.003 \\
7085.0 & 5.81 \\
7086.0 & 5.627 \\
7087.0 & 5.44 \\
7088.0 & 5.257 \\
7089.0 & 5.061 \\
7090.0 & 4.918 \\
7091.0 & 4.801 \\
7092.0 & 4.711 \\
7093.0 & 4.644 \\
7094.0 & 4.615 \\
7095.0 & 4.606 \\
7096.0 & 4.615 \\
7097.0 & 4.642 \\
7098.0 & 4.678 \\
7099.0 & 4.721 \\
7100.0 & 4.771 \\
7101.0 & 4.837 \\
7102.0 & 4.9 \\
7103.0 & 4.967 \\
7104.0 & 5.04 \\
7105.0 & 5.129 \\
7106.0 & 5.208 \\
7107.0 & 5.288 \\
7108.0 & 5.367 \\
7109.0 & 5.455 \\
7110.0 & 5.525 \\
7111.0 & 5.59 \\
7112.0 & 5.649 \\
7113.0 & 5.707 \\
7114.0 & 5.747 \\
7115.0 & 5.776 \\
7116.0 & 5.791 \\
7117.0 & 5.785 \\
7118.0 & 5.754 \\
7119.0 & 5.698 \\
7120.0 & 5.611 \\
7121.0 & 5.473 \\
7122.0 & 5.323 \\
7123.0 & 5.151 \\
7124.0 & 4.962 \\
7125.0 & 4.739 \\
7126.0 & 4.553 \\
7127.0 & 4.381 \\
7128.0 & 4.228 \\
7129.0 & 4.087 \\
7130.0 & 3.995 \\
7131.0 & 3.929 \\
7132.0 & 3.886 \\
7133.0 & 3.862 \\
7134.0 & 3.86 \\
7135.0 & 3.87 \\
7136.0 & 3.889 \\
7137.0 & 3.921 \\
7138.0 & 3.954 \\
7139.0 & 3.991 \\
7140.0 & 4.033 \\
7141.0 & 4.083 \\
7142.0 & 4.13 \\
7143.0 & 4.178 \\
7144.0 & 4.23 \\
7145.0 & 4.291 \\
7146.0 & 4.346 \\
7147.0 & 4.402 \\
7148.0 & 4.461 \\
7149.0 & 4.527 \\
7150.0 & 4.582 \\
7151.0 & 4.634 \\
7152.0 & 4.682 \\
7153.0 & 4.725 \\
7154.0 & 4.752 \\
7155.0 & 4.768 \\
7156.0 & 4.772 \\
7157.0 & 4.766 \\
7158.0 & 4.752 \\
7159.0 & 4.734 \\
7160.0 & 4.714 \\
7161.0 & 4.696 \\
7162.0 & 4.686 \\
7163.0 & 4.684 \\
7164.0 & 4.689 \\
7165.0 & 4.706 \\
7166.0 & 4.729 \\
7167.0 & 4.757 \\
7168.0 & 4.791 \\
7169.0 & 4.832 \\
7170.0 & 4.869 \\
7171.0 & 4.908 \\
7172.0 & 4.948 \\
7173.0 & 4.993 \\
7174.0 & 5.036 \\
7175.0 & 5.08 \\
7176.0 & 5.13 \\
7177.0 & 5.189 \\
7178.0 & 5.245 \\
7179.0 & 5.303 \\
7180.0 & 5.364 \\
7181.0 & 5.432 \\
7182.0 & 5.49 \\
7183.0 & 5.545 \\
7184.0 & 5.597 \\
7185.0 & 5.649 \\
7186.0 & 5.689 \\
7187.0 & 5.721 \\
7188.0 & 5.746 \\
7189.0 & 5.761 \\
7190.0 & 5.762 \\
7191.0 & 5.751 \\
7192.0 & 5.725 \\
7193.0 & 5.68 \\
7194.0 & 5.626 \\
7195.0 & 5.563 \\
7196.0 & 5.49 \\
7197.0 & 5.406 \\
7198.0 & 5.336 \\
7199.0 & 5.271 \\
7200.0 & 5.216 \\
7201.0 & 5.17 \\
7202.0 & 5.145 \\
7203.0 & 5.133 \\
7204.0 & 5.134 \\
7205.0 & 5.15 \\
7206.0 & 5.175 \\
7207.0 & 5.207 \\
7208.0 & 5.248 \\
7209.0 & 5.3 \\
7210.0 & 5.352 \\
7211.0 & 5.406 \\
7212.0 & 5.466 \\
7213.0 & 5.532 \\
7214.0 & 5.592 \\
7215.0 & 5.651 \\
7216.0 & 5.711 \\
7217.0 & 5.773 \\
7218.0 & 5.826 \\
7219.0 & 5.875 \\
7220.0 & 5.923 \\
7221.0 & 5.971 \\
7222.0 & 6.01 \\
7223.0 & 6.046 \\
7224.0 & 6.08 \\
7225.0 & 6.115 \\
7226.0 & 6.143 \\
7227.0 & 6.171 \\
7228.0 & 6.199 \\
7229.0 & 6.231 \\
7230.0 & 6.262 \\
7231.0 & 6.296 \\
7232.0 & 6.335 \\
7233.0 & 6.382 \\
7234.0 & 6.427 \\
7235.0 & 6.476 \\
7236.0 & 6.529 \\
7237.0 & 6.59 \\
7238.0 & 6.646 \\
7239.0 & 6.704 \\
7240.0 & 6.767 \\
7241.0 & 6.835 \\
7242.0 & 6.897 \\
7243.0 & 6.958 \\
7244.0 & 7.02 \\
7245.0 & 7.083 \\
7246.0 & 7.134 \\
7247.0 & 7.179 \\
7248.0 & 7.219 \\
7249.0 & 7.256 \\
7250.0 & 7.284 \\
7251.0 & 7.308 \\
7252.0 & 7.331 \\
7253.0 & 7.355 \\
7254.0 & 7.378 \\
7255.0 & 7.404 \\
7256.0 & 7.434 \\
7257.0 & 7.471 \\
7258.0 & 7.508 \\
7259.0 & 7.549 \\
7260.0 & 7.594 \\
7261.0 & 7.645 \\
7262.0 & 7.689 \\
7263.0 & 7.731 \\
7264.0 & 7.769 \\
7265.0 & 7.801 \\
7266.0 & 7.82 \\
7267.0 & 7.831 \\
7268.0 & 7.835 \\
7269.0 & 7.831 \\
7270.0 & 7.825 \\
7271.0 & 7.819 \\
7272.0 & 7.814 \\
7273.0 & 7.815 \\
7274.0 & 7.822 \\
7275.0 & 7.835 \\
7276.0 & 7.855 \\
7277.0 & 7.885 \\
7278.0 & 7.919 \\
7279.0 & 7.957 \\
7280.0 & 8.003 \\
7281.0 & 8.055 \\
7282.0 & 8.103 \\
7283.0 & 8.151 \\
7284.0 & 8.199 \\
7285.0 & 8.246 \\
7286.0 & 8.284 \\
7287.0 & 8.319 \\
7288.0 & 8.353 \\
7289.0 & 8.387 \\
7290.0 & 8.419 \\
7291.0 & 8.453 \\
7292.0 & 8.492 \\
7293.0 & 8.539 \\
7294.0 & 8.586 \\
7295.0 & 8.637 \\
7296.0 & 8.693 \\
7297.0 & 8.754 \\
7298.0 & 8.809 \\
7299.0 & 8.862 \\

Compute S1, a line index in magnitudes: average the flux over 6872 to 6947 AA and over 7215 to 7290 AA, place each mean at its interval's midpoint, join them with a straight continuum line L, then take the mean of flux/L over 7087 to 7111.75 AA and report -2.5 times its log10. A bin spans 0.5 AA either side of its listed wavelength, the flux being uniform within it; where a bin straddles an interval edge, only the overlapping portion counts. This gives 0.23 mag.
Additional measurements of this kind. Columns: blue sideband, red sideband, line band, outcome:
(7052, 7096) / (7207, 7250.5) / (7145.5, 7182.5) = 0.260 mag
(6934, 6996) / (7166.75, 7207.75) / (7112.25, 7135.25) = 0.158 mag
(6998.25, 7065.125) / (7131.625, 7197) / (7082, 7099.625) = 0.257 mag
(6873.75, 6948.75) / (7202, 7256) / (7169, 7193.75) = 0.132 mag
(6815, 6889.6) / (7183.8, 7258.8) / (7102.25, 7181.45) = 0.186 mag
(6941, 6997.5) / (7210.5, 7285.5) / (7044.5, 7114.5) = 0.113 mag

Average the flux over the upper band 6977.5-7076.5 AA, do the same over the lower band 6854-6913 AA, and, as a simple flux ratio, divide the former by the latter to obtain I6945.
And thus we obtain 1.69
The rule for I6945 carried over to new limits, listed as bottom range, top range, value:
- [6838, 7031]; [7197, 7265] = 1.12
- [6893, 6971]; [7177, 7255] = 1.08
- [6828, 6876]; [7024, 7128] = 1.57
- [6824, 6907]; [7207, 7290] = 1.65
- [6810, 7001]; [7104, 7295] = 1.16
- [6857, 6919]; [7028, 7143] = 1.37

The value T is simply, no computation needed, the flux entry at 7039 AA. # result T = 9.09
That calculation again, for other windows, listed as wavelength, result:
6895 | 4.516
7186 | 5.689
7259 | 7.549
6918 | 4.783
